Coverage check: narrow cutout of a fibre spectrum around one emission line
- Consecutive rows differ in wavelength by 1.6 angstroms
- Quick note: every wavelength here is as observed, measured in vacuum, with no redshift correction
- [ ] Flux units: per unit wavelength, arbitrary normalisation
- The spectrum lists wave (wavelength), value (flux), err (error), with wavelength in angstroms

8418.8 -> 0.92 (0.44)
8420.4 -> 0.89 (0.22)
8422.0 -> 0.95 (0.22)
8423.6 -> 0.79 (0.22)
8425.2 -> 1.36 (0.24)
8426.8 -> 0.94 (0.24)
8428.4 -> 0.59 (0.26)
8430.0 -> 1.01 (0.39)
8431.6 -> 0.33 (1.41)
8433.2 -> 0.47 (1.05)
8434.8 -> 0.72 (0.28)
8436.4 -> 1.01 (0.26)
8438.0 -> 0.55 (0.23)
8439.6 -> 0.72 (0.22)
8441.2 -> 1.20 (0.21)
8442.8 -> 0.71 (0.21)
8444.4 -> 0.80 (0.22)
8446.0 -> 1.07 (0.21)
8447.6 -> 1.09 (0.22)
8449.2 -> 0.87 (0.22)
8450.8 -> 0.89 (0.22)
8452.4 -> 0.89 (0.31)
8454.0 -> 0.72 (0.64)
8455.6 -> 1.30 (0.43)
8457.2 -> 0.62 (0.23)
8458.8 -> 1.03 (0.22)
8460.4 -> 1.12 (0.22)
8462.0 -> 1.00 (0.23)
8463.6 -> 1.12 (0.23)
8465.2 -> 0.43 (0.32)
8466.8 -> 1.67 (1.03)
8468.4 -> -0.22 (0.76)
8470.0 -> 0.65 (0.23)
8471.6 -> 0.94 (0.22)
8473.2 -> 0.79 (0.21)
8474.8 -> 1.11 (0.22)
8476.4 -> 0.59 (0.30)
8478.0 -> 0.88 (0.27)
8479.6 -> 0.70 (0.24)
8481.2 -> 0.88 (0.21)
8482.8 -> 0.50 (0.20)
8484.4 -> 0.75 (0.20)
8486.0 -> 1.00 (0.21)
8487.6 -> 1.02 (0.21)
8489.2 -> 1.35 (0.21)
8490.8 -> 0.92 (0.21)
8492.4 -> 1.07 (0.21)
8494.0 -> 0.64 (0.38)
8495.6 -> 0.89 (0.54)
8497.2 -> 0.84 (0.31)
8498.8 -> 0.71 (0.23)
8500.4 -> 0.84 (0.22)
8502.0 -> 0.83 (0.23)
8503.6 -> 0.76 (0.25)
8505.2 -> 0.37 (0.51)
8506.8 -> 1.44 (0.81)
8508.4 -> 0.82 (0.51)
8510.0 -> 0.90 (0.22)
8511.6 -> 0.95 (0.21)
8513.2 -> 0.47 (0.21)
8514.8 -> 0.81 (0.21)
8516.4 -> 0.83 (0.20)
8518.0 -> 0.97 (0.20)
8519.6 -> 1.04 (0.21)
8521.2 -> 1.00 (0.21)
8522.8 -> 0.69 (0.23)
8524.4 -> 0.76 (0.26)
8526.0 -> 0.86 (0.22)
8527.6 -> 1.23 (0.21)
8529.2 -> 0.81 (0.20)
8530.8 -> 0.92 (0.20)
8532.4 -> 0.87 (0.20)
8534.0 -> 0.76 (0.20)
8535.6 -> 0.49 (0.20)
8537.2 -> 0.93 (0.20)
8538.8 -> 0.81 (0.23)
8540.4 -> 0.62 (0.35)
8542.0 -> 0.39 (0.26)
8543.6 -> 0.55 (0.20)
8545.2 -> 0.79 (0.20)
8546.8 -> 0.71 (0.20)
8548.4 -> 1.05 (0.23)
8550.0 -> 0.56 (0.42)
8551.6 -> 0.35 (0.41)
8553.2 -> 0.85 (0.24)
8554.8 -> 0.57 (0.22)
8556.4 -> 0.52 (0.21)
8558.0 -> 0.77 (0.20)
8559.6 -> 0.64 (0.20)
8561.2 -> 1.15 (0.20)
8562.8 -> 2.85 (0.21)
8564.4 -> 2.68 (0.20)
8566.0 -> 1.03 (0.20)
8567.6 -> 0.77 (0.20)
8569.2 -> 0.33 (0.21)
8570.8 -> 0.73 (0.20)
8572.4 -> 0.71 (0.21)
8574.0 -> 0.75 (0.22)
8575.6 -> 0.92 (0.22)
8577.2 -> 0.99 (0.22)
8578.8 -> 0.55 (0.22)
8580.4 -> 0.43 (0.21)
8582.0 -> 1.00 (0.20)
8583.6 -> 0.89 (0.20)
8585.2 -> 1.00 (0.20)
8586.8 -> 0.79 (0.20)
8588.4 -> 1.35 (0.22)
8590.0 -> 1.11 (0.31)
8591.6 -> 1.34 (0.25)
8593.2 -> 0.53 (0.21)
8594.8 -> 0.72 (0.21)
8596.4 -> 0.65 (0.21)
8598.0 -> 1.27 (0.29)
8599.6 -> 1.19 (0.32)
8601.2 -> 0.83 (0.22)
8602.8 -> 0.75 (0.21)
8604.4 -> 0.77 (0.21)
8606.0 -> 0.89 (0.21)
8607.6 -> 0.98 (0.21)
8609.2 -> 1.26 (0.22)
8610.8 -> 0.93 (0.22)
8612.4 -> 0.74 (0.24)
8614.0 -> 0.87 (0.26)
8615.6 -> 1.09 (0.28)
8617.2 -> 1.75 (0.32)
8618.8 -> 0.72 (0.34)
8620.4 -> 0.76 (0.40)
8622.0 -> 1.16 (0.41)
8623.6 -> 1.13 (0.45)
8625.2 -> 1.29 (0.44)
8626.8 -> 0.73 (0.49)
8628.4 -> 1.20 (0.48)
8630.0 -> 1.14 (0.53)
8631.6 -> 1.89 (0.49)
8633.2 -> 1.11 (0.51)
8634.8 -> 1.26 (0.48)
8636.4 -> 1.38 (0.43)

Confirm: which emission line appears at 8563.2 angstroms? H-gamma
